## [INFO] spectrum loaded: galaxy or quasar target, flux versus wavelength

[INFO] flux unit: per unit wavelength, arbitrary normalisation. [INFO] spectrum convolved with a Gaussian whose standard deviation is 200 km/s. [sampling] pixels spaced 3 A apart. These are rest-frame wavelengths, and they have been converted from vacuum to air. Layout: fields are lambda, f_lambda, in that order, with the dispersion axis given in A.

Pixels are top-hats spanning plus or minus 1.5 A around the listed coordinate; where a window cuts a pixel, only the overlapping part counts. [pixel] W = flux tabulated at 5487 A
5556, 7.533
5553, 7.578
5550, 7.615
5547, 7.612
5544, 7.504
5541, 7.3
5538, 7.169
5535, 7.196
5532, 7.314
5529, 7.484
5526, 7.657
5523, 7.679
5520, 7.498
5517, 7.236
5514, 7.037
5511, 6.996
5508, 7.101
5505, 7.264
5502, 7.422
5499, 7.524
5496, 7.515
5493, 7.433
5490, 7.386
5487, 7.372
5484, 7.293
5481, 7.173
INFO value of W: 7.372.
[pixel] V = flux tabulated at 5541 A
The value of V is 7.3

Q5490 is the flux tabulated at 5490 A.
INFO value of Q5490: 7.386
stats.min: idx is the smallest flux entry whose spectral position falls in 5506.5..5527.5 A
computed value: 6.996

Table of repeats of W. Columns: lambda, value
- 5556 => 7.533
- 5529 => 7.484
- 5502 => 7.422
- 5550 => 7.615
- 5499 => 7.524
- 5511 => 6.996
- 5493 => 7.433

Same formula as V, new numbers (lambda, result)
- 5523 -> 7.679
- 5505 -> 7.264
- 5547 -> 7.612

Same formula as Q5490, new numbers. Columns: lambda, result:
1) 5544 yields 7.504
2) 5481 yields 7.173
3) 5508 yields 7.101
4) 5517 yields 7.236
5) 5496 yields 7.515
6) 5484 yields 7.293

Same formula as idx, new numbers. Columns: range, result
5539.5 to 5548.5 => 7.3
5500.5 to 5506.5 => 7.264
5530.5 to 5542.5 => 7.169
